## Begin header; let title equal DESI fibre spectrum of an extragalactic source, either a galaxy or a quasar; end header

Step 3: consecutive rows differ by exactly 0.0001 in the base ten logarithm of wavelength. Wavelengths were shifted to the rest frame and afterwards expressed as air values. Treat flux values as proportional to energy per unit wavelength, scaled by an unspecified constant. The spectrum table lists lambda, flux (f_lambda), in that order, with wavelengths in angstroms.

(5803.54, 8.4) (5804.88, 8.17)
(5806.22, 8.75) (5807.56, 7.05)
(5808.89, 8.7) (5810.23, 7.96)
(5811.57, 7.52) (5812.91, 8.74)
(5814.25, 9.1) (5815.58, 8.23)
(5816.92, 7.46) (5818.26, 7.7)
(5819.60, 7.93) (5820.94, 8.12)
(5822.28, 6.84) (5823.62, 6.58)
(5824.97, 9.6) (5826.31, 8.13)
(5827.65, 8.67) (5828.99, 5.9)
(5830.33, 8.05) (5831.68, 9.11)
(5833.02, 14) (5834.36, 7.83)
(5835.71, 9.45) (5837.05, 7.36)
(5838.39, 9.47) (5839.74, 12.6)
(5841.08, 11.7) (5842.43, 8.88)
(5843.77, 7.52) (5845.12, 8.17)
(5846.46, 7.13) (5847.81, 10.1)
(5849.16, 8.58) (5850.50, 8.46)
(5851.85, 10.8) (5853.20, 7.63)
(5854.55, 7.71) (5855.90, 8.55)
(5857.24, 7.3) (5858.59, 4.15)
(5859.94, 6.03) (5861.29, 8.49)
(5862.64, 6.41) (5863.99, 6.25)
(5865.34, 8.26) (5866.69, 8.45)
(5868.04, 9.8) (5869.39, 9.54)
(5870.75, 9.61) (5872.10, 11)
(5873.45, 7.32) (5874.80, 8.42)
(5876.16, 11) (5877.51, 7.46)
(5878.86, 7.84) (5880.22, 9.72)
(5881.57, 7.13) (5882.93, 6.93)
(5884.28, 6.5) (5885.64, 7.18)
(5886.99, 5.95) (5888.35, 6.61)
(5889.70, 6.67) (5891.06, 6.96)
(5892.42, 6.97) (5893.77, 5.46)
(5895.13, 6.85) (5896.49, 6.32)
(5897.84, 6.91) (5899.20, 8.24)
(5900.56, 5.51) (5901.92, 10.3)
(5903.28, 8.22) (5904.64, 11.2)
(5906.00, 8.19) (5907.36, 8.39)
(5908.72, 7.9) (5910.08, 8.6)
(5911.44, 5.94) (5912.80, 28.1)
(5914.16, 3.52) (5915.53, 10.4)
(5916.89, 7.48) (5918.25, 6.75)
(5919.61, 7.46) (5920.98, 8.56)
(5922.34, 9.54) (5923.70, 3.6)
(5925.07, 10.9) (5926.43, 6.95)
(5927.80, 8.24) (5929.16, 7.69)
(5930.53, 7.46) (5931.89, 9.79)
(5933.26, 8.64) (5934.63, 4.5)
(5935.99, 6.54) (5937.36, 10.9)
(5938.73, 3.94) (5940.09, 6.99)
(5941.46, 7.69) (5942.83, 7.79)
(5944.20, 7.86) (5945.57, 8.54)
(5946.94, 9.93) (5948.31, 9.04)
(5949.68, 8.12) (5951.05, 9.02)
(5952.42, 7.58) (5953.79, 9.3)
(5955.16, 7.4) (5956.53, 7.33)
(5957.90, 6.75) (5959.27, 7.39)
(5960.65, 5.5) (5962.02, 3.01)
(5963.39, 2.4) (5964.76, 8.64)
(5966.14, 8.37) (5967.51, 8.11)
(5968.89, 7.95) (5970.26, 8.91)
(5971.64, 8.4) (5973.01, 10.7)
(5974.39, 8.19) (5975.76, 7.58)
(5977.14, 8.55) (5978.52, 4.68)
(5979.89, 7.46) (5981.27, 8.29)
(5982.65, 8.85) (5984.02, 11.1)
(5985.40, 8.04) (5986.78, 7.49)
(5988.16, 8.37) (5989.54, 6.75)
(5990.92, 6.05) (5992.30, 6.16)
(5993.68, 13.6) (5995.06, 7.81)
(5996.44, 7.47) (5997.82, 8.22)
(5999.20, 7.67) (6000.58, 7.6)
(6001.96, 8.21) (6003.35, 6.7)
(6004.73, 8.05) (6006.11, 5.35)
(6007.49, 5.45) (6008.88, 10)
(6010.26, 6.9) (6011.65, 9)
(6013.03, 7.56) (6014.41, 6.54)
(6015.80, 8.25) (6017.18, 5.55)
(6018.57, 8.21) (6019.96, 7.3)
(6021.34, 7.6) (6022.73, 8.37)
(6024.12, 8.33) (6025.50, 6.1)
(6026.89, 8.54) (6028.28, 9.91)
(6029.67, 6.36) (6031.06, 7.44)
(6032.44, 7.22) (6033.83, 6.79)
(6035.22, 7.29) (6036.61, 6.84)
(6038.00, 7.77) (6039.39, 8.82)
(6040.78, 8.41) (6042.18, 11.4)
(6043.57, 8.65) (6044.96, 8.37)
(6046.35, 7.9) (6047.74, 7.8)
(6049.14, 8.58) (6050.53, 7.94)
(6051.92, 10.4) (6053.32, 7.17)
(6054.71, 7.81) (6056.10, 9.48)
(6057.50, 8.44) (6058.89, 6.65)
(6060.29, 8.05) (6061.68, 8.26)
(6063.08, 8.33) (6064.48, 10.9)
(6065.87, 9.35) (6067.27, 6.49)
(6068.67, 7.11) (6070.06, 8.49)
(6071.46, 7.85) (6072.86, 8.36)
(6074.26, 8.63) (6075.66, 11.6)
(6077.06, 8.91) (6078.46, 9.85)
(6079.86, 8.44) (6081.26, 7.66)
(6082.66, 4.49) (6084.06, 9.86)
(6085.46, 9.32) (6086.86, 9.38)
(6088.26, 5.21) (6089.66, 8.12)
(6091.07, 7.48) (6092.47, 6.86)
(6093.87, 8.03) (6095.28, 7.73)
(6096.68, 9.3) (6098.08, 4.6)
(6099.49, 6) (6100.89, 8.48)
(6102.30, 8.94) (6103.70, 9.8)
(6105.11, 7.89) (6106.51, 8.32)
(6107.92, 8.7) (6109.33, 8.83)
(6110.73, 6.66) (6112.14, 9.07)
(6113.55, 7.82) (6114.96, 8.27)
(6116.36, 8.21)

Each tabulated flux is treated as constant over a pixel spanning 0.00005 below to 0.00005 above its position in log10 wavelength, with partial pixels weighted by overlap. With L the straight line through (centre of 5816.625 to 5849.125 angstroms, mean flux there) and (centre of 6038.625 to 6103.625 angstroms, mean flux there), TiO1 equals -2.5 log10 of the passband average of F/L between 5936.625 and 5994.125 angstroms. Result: 0.09 mag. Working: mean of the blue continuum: 8.69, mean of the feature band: 7.8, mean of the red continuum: 8.27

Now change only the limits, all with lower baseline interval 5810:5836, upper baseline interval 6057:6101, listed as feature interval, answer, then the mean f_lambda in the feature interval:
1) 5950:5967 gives 0.18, 6.93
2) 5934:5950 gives 0.08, 7.65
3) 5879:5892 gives 0.17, 7.1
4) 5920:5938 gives 0.04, 7.93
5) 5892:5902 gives 0.20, 6.88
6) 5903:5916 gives -0.22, 10.1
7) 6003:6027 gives 0.10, 7.42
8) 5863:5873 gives -0.07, 8.87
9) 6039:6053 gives -0.09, 8.78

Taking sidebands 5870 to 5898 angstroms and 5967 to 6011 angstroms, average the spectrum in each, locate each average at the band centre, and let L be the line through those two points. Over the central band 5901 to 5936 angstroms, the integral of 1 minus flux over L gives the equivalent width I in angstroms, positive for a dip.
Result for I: -4.4 angstroms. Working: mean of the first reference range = 7.58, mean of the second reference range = 7.96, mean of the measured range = 8.67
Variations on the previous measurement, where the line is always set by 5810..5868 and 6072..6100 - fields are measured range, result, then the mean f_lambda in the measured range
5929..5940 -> 1.1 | 7.4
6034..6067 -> -1.5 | 8.41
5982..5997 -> -0.4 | 8.34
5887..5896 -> 1.9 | 6.53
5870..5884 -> -0.5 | 8.58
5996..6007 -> 1.0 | 7.38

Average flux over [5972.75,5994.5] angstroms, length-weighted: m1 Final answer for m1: 8.19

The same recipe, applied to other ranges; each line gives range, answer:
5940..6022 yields 7.73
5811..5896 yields 8.15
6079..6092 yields 7.78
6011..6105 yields 8.07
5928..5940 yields 7.45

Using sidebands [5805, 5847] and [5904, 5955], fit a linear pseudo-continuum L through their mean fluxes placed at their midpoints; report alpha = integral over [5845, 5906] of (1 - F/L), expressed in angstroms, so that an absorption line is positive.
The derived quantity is 4.4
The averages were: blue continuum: 8.53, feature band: 7.87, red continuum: 8.45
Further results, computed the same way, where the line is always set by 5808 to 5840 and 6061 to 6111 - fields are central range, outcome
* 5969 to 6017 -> 2.19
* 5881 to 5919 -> 1.58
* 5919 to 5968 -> 4.75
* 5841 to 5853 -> -0.56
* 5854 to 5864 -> 1.84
